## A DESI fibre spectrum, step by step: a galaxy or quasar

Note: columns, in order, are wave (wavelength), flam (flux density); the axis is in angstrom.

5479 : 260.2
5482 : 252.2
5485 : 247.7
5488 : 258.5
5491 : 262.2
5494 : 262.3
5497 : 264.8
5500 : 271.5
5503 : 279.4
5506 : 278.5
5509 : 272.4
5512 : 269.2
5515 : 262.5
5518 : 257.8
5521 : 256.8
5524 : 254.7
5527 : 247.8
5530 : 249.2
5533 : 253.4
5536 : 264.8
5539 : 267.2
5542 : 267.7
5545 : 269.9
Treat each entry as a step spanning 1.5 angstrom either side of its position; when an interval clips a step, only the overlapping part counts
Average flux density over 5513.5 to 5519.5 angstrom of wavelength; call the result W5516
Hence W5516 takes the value 260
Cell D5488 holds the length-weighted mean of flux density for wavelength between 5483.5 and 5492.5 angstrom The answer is 256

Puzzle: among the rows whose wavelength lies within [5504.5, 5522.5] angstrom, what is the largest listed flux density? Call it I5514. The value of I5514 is 278.5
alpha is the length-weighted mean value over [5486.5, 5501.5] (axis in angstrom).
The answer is 264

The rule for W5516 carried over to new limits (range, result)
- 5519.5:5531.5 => 252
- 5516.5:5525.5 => 256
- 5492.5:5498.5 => 264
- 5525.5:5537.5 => 254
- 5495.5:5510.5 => 273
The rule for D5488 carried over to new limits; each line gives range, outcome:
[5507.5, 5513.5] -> 271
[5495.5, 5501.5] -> 268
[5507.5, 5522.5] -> 264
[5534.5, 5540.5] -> 266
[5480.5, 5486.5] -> 250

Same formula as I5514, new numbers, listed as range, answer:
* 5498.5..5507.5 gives 279.4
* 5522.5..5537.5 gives 264.8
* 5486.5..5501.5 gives 271.5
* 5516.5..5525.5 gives 257.8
